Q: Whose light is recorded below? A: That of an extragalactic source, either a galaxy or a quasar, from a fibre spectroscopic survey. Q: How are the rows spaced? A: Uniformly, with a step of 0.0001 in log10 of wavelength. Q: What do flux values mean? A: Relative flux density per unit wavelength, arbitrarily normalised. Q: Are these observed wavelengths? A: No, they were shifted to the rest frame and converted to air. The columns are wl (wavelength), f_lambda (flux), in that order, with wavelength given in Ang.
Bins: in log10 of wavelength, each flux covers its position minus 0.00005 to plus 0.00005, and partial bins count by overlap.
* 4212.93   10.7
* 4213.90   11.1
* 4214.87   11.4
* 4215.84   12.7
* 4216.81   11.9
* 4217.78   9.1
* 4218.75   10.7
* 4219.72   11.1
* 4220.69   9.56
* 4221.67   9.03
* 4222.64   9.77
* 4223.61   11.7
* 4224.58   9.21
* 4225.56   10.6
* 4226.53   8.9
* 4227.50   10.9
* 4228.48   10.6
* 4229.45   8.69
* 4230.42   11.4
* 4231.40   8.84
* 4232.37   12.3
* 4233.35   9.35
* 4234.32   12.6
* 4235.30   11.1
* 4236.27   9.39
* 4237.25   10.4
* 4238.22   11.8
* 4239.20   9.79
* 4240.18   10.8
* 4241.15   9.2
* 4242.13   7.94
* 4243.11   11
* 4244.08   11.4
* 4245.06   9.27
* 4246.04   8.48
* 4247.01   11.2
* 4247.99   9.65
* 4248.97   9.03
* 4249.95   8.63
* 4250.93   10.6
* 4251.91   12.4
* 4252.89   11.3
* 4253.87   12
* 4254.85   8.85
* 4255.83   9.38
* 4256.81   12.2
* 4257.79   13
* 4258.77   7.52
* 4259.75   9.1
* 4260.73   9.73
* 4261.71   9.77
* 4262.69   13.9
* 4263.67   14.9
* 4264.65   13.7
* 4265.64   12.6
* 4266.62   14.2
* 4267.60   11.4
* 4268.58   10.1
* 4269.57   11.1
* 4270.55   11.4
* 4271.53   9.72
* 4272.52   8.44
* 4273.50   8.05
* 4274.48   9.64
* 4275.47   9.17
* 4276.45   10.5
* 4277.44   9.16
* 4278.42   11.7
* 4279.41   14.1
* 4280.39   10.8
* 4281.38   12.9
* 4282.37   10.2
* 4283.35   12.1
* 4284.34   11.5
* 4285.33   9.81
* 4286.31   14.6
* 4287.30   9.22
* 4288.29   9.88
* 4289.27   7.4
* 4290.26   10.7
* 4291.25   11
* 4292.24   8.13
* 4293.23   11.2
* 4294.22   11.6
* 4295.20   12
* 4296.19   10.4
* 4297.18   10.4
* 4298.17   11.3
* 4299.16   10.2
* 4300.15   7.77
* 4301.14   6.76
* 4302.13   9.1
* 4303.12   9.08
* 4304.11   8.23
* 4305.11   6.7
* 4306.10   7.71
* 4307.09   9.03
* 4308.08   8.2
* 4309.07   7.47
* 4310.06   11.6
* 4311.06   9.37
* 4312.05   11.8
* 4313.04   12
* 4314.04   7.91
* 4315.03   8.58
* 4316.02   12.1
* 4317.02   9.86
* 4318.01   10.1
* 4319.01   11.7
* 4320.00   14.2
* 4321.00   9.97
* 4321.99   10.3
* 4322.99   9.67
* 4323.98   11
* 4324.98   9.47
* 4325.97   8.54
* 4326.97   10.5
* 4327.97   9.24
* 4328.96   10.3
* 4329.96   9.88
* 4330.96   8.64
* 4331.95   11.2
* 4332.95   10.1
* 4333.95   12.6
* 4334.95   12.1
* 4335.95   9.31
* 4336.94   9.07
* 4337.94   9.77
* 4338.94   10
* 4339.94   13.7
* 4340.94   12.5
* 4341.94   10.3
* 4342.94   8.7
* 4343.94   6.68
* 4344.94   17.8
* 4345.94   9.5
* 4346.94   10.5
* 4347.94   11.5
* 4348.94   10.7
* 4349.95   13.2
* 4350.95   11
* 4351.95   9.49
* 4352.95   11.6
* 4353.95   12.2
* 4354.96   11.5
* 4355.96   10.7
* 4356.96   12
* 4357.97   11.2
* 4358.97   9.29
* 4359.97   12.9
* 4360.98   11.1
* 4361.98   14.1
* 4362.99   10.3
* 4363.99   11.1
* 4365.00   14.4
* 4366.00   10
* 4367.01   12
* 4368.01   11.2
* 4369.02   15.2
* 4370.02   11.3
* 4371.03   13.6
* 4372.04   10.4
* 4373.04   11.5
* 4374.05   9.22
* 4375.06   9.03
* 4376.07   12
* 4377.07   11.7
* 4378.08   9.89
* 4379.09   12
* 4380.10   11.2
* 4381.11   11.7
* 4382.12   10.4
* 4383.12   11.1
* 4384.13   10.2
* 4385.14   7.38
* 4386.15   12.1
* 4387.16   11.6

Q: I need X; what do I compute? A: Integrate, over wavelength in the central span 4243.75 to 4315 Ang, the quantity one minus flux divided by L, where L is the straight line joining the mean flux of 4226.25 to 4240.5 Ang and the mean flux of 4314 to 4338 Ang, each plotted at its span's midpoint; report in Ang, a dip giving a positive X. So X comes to 0.4 Ang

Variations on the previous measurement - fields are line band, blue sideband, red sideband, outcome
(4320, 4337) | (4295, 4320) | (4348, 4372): 0.33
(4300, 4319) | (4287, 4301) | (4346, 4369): 2.14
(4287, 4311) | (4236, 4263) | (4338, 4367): 3.11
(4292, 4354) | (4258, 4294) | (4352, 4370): 6.02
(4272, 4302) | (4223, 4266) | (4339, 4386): 1.33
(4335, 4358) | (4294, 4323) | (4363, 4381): -0.41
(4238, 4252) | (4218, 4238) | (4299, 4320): 0.20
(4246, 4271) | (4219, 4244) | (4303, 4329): -2.32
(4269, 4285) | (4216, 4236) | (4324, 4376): 0.02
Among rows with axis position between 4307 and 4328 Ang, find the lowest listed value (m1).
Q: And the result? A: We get 7.47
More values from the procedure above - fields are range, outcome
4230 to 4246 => 7.94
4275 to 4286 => 9.16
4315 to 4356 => 6.68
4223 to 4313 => 6.7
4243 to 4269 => 7.52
